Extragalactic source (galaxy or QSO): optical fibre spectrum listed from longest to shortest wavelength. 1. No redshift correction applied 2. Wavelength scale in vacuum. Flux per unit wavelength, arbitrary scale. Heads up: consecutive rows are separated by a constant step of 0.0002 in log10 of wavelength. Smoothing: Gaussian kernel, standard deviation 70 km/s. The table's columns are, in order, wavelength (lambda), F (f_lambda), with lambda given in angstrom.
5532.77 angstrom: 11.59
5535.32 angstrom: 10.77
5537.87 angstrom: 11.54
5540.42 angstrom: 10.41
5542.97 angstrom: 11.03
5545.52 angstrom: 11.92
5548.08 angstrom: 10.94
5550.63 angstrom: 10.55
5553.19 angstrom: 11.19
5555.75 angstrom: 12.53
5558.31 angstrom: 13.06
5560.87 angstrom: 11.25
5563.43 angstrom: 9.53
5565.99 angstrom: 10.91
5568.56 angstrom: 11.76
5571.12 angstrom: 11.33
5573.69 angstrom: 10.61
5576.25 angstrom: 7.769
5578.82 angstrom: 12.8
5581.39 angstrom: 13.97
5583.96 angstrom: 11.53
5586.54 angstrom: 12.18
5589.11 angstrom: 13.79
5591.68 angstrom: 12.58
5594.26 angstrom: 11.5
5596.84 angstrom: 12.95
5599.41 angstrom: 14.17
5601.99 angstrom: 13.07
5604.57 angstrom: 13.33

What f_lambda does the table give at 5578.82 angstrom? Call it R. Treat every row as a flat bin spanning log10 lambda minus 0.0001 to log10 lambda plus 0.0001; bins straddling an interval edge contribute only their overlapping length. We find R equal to 12.8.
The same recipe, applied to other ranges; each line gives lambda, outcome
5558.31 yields 13.06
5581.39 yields 13.97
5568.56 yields 11.76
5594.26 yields 11.5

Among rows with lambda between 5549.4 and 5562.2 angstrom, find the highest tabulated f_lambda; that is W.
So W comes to 13.06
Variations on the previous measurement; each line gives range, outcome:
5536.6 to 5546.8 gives 11.92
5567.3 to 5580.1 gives 12.8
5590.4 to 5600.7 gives 14.17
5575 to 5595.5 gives 13.97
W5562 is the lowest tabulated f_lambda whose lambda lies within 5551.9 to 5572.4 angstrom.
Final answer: 9.53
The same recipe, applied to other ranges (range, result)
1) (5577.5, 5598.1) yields 11.5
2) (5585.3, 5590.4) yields 12.18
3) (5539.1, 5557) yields 10.41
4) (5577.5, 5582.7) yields 12.8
